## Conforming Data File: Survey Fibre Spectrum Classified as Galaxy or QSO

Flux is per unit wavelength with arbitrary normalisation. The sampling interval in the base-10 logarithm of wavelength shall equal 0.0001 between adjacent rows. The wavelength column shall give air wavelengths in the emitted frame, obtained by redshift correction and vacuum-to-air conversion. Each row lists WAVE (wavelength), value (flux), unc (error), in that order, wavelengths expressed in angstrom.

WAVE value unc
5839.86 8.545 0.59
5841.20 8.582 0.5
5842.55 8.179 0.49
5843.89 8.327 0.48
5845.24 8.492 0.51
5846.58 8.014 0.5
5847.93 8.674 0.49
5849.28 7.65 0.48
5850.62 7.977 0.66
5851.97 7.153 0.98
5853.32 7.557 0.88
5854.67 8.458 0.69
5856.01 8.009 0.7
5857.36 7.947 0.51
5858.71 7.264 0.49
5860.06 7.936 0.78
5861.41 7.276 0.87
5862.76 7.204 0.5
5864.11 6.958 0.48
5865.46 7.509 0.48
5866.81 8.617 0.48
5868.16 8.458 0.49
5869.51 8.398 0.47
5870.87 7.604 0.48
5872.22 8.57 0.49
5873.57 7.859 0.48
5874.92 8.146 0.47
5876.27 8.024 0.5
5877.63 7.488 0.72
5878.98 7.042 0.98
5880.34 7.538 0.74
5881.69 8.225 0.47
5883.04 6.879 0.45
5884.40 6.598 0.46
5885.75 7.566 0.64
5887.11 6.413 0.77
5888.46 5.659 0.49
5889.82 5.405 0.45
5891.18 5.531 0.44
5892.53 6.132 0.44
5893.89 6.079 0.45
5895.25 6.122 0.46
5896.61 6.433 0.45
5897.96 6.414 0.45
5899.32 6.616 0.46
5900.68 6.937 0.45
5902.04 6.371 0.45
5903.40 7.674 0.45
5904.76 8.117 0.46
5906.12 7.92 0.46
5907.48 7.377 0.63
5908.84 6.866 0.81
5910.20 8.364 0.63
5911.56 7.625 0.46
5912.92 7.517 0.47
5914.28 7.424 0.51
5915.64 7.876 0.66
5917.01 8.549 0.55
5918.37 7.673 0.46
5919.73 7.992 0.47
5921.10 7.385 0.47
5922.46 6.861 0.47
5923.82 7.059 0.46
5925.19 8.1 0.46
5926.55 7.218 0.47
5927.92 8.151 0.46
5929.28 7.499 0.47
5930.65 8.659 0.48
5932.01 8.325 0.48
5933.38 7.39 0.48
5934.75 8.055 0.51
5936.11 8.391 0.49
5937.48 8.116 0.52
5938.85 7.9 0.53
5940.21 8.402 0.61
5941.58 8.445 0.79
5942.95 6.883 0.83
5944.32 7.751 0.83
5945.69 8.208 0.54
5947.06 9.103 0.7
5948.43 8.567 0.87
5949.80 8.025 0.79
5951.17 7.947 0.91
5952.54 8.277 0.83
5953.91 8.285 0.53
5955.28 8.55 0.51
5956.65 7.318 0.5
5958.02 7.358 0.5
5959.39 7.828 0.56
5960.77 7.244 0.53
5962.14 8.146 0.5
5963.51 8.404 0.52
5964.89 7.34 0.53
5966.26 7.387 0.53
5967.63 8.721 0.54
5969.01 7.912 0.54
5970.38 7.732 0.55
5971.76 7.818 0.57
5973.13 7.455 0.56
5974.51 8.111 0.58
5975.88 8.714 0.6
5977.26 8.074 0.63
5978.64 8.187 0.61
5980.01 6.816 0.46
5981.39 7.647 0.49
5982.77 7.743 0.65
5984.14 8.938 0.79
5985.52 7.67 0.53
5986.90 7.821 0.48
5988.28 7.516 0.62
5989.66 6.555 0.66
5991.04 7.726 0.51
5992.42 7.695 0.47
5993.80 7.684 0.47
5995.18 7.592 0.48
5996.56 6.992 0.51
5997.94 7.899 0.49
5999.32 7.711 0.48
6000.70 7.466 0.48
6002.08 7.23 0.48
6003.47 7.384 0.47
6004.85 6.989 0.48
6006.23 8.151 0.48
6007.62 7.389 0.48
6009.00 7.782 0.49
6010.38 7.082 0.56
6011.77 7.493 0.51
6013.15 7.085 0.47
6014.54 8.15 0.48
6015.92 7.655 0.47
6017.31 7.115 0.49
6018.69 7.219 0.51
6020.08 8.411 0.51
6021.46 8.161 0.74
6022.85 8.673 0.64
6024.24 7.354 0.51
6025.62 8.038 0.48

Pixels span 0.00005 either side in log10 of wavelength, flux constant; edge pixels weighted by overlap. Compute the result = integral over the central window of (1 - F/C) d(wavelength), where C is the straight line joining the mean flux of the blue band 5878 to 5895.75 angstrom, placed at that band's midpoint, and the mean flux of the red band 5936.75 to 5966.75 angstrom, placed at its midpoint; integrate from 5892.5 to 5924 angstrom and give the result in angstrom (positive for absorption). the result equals -0.9 angstrom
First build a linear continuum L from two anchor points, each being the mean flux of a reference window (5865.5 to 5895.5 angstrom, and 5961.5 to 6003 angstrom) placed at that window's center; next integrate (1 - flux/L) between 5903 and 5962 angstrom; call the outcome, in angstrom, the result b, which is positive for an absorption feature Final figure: -3.0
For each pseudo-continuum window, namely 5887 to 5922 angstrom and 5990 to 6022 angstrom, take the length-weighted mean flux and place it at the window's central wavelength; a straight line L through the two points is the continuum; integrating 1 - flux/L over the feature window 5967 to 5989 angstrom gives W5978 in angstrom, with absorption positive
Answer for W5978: -1.5 angstrom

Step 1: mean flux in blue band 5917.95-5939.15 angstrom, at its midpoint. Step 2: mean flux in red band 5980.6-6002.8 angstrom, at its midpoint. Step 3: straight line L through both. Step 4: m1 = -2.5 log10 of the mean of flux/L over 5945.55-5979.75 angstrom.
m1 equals -0.04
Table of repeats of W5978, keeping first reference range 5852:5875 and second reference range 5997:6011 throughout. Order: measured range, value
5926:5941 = -0.68 angstrom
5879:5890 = 1.31 angstrom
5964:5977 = -0.58 angstrom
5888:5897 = 2.17 angstrom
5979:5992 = -0.12 angstrom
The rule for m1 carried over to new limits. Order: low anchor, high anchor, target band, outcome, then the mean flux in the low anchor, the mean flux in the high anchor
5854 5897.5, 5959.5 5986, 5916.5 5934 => -0.02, 7.29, 7.9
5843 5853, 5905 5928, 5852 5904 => 0.09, 8.03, 7.64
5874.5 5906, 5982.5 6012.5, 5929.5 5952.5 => -0.13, 6.85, 7.57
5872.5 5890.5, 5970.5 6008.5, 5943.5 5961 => -0.08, 7.17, 7.67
